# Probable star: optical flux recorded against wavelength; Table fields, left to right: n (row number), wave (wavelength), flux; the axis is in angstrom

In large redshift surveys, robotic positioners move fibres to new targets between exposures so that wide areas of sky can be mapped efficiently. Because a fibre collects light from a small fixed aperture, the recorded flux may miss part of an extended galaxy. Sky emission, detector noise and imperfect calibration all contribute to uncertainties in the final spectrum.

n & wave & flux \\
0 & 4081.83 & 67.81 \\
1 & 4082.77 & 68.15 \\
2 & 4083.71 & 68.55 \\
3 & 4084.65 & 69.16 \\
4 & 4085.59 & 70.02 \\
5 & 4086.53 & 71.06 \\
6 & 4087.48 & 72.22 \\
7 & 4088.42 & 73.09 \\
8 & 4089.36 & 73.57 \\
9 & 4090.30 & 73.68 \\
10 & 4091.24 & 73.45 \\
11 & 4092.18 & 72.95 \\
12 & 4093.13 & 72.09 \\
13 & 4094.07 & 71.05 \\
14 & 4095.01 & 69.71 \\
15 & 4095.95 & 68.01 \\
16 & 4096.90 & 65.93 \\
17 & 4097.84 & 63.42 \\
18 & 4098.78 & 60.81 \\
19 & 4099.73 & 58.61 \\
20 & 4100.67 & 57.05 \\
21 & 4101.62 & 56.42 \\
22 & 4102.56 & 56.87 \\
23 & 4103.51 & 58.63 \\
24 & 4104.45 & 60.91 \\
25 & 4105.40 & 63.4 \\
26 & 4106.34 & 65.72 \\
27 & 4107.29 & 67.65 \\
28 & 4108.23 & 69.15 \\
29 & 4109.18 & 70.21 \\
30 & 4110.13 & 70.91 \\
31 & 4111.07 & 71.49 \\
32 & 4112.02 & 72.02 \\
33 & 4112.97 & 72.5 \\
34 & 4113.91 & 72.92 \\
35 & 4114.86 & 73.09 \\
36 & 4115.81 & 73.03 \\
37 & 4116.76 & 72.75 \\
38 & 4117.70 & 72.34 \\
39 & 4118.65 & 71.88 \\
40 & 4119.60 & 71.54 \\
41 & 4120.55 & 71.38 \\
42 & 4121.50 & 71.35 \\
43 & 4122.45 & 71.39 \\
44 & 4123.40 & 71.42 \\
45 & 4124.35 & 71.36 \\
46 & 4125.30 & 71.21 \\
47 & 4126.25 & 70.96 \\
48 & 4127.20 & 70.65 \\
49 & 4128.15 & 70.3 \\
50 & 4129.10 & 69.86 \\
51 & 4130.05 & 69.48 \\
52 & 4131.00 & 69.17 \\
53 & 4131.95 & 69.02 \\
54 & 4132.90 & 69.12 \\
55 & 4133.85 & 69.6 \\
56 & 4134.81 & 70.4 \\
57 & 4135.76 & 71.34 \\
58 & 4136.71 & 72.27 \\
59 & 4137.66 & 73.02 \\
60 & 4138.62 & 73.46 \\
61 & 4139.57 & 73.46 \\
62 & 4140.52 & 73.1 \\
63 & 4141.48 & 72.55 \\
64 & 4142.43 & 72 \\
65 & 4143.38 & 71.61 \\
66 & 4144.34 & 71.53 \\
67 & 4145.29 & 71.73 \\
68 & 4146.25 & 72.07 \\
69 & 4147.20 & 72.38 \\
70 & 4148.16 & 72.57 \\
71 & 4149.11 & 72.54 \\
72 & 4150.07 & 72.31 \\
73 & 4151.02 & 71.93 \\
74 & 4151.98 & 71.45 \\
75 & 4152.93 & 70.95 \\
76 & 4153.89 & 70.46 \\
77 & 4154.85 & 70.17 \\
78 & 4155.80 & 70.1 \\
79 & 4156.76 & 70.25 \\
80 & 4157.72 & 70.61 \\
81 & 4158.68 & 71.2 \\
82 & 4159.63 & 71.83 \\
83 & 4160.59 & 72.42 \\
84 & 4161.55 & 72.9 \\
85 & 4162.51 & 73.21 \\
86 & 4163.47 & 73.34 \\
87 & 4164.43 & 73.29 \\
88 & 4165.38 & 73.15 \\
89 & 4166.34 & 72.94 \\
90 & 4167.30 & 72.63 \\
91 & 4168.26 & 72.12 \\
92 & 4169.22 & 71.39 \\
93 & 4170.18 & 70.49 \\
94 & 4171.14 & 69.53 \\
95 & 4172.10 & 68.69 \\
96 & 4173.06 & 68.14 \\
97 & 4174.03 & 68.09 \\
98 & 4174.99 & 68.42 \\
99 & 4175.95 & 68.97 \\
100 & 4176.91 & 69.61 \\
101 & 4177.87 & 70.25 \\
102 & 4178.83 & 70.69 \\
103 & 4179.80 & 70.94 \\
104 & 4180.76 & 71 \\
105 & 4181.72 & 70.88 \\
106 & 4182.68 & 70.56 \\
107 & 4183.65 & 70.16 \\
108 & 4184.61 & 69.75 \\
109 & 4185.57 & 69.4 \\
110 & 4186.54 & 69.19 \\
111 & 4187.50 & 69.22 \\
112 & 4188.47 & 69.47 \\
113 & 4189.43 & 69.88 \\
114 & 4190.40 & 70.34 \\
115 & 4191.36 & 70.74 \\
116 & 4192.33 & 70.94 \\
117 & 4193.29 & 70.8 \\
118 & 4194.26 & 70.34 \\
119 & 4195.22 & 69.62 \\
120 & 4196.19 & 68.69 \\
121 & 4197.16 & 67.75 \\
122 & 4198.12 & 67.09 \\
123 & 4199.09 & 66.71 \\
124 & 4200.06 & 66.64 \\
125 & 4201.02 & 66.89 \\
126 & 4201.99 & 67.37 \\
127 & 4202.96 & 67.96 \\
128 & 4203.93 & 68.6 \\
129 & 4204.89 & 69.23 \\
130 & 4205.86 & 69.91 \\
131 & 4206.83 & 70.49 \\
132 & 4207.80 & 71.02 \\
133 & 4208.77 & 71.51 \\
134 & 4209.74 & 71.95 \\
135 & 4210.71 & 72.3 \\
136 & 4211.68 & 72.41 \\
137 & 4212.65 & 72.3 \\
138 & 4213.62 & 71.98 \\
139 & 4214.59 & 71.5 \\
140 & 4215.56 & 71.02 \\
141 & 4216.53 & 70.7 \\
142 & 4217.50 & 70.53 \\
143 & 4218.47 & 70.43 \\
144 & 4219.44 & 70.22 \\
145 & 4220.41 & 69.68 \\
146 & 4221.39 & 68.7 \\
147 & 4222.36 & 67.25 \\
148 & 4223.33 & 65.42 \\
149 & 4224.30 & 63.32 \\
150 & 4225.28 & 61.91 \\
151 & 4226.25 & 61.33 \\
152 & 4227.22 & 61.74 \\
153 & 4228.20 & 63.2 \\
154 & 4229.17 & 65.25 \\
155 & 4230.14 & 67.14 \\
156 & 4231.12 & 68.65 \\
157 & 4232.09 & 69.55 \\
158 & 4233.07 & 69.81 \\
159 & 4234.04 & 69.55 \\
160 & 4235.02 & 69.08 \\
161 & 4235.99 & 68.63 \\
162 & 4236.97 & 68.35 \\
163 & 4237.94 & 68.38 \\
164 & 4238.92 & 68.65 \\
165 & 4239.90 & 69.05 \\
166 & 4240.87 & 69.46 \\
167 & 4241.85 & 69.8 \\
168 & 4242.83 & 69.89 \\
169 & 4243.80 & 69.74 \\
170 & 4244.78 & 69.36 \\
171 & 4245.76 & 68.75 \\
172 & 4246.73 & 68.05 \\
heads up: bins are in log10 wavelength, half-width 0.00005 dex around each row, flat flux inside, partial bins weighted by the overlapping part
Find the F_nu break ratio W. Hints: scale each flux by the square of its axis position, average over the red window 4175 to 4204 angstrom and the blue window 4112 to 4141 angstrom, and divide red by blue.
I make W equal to 1.0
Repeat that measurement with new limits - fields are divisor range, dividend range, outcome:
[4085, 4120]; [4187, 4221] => 1.07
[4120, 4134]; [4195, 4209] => 1.01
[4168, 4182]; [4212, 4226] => 1.01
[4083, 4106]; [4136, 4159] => 1.11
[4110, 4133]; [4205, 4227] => 1.02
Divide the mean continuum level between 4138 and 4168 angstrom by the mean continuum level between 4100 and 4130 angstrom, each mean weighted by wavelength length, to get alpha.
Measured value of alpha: 1.05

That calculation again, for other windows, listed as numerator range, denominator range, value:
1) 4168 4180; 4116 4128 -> 0.97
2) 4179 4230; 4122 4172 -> 0.96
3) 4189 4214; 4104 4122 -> 0.99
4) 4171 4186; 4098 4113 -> 1.08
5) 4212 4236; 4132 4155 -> 0.95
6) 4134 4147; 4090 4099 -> 1.04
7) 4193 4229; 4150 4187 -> 0.97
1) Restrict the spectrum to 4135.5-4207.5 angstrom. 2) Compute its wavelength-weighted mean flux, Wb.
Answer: 70.6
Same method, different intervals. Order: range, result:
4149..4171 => 71.8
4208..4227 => 69.1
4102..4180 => 70.6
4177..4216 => 69.9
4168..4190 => 69.8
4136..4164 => 72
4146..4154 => 72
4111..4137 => 71.2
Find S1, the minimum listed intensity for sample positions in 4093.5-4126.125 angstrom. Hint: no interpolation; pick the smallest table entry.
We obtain 56.42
